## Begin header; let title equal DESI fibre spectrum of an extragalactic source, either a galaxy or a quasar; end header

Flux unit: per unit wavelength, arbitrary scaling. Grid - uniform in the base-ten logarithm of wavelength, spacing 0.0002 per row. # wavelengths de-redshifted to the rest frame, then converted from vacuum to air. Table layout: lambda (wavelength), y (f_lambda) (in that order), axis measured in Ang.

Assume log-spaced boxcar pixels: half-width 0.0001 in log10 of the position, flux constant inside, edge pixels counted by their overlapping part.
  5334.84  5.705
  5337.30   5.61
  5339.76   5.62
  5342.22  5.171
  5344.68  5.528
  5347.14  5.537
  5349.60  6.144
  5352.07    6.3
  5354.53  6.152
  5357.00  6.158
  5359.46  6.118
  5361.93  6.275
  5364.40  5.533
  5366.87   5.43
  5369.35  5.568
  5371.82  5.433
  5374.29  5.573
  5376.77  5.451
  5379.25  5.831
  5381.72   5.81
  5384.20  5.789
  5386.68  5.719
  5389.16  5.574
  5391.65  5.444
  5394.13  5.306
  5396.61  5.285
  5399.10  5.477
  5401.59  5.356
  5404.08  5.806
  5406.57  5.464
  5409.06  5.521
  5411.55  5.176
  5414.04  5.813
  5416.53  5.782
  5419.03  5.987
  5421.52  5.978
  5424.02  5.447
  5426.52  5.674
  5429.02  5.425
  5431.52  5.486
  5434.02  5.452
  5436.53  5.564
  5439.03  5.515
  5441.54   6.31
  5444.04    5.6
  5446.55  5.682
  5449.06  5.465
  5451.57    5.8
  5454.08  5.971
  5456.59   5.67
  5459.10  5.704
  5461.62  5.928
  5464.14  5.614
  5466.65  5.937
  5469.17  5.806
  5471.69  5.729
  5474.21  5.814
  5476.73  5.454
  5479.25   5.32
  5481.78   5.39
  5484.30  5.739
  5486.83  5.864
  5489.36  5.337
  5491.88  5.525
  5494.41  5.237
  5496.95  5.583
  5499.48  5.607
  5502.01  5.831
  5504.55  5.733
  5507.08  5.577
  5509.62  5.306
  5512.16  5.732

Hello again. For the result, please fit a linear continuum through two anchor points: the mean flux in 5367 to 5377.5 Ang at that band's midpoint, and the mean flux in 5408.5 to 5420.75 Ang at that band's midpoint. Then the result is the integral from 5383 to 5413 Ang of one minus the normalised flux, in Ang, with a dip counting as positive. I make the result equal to 0.61 Ang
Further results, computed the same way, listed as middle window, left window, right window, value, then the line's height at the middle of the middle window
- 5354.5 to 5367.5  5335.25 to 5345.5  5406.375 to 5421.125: -0.96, 5.54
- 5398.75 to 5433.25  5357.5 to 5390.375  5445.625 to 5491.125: 0.58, 5.7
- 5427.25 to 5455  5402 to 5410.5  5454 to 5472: 0.21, 5.7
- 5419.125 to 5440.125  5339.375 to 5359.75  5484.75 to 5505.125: 0.44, 5.71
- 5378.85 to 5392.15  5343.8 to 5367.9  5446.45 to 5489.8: 0.37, 5.86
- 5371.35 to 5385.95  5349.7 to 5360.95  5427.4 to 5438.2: 0.76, 5.97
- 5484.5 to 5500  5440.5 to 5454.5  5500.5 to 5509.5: 0.41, 5.69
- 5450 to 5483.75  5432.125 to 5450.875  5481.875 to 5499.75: -0.63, 5.6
